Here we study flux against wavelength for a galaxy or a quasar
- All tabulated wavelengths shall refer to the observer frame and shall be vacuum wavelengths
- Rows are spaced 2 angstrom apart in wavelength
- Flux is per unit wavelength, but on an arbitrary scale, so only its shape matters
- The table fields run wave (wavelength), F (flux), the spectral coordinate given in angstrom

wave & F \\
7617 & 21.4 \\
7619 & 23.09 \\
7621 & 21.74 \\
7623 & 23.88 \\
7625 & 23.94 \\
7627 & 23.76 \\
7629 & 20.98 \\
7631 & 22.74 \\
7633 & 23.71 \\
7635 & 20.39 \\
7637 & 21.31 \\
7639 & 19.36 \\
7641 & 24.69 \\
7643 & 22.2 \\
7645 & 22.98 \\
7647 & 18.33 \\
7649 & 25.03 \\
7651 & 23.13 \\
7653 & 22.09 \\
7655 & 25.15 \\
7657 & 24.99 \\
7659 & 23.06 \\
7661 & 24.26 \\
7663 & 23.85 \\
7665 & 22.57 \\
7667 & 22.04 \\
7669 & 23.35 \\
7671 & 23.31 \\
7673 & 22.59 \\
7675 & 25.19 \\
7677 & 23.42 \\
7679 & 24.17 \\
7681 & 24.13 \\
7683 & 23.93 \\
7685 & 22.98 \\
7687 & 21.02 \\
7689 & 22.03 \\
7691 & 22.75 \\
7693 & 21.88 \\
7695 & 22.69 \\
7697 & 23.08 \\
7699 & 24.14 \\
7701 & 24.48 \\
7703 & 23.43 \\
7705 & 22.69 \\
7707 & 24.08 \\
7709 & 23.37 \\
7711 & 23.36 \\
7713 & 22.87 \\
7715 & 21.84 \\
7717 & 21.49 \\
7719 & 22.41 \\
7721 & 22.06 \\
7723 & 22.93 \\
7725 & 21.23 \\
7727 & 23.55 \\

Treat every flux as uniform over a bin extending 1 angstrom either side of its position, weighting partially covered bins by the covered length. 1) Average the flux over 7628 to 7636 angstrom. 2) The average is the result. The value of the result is 22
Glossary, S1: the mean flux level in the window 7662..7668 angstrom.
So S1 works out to 22.8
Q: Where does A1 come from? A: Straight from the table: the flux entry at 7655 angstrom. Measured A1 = 25.15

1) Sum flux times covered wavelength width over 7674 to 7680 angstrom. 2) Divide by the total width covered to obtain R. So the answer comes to 24.3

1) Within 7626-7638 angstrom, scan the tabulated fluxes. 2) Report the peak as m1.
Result 23.76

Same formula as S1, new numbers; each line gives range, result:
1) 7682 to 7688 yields 22.6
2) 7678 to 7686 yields 23.8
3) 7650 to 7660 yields 23.7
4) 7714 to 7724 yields 22.1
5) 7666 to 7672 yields 22.9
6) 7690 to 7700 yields 22.9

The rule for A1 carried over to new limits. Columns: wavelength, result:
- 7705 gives 22.69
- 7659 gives 23.06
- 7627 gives 23.76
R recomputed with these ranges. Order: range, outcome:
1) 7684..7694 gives 22.1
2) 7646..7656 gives 22.7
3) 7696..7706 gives 23.6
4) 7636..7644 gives 21.9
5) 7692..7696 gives 22.3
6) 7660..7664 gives 24.1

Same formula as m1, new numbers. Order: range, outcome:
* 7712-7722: 22.87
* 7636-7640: 21.31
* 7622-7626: 23.94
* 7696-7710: 24.48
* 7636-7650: 25.03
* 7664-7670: 23.35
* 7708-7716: 23.37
